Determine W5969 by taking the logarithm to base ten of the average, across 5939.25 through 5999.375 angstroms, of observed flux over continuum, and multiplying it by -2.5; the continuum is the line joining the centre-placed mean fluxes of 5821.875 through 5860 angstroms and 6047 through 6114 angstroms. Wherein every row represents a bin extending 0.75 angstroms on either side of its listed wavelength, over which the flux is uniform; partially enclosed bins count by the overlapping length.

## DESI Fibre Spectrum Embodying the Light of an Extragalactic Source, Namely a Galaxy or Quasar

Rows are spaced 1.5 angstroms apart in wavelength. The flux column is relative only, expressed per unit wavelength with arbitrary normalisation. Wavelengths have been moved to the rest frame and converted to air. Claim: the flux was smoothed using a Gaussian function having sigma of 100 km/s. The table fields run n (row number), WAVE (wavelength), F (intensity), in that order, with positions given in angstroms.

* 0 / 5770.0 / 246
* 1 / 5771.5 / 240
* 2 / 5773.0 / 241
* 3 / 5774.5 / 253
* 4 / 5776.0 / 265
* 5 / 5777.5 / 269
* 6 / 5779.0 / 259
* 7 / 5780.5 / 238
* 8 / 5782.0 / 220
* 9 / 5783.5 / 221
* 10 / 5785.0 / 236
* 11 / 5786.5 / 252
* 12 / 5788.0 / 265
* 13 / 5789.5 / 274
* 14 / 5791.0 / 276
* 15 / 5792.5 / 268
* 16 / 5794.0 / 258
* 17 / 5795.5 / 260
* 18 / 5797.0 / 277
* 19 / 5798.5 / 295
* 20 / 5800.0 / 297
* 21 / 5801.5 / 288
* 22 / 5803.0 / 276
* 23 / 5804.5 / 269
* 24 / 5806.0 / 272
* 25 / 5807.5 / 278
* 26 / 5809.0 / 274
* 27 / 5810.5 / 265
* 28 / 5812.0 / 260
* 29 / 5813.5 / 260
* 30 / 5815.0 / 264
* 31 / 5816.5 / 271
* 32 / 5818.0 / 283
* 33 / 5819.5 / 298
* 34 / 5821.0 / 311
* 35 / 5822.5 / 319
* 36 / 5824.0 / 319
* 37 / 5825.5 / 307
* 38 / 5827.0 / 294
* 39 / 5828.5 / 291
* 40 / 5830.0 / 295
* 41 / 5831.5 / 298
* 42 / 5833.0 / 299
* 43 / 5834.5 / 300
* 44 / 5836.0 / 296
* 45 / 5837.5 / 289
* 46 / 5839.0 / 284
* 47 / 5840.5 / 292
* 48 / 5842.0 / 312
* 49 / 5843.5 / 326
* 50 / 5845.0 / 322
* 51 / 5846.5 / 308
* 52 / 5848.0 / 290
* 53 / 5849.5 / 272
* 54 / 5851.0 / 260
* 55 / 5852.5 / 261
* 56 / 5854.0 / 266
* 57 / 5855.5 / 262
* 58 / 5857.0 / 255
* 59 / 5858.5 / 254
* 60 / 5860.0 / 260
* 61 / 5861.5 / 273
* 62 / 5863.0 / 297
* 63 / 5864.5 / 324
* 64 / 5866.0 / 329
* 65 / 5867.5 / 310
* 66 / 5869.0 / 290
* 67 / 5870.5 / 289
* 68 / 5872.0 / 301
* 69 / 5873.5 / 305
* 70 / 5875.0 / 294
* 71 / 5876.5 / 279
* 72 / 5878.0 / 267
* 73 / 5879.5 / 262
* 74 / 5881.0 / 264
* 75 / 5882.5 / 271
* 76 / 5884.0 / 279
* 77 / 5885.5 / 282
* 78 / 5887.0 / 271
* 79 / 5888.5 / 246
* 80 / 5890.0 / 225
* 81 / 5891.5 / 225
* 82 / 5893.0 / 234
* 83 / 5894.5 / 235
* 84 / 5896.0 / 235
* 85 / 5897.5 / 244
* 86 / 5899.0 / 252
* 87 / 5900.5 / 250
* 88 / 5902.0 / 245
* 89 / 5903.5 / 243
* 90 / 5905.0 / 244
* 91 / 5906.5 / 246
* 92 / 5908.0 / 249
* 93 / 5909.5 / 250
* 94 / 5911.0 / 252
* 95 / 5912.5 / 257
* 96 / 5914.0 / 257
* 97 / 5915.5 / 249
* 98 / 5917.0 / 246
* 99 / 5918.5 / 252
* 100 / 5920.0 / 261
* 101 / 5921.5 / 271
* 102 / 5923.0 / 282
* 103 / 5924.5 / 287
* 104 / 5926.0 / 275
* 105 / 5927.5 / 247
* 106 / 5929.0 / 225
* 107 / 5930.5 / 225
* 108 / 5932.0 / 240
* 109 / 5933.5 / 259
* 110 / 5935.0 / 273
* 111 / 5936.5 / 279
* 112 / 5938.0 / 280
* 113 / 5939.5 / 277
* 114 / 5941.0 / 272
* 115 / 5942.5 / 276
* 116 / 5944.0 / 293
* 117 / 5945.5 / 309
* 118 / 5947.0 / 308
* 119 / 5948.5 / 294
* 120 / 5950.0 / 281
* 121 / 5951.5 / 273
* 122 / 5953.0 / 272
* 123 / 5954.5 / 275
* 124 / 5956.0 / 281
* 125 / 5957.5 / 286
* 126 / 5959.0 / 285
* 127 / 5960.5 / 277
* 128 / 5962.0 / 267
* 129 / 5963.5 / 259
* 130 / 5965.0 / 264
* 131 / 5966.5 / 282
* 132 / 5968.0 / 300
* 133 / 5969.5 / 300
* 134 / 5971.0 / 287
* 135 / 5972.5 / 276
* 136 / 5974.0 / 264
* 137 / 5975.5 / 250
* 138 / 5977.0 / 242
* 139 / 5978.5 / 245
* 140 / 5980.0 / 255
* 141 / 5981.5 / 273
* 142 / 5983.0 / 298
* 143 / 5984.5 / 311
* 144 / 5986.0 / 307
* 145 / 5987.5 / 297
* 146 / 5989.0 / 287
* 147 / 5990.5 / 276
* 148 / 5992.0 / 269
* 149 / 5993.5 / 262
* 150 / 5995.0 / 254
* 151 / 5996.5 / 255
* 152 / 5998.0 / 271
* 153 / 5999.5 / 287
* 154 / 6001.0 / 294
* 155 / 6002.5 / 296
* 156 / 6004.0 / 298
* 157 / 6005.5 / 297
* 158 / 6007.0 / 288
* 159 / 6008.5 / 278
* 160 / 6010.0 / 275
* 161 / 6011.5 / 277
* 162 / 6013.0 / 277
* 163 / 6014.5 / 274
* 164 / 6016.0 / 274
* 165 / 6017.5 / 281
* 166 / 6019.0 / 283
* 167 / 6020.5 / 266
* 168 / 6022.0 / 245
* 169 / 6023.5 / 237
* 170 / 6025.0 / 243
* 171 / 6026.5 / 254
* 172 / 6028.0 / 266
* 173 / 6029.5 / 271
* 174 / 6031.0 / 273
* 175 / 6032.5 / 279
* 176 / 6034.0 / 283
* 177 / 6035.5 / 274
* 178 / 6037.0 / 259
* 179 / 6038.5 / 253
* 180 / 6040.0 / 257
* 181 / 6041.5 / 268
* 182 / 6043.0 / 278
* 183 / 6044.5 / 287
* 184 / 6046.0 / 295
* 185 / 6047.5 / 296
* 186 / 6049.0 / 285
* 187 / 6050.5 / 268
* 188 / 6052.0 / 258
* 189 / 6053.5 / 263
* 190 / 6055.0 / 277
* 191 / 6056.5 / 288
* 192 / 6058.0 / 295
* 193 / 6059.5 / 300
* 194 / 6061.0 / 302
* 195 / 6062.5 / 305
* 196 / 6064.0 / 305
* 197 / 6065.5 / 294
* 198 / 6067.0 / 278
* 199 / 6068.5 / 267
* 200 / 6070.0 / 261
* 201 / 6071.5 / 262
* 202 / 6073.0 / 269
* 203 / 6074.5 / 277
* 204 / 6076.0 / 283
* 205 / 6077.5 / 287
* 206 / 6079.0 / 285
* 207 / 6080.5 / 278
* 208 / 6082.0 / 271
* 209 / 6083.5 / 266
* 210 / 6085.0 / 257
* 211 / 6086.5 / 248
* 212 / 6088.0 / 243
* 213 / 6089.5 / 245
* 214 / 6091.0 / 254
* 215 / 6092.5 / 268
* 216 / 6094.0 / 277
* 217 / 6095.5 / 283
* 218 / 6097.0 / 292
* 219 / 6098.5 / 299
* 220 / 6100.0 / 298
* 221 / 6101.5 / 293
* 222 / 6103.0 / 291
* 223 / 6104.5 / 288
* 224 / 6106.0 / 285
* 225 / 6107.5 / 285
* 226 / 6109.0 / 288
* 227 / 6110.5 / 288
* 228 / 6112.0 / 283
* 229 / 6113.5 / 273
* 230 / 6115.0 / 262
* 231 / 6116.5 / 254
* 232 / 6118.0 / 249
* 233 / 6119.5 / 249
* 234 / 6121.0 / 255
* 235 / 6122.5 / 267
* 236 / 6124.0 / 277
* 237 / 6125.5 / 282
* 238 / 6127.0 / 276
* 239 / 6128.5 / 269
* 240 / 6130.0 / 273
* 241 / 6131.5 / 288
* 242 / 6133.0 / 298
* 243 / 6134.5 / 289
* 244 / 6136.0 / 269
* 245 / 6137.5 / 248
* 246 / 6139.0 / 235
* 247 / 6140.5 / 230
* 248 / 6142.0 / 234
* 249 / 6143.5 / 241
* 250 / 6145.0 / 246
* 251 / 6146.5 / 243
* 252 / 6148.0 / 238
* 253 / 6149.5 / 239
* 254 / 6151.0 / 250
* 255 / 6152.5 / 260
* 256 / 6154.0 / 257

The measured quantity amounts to 0.02 mag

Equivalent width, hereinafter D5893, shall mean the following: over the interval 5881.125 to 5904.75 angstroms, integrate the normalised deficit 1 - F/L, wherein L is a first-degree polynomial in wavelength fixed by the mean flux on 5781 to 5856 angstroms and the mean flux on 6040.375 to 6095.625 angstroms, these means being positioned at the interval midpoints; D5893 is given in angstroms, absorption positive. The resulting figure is 2.5 angstroms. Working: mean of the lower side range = 281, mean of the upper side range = 276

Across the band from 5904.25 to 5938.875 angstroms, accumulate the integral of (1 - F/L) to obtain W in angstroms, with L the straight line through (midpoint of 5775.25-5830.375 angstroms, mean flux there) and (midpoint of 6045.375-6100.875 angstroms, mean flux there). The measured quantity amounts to 2.3 angstroms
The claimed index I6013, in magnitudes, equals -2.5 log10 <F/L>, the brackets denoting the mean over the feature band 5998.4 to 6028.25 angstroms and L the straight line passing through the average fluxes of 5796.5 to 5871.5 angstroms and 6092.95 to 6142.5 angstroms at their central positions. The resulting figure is 0.02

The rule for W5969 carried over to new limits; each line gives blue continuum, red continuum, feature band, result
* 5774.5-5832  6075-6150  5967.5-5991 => -0.03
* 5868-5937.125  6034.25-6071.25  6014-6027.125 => 0.05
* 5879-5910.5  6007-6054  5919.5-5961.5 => -0.07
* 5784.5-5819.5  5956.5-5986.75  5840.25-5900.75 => -0.01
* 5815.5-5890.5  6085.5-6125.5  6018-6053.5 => 0.03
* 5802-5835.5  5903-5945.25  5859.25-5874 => -0.09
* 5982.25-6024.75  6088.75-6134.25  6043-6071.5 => -0.02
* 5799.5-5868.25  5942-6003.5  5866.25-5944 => 0.08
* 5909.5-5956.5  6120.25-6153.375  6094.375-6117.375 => -0.09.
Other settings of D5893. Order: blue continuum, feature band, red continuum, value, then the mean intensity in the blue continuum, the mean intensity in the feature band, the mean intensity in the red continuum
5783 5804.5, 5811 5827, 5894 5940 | -1.44 angstroms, 268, 289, 254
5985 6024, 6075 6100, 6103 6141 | 0.10 angstroms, 278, 272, 271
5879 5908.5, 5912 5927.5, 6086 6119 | -0.61 angstroms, 250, 263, 275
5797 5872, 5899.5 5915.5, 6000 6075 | 1.94 angstroms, 288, 249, 277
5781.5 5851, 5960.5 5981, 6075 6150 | 0.46 angstroms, 282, 269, 269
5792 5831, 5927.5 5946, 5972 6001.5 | 0.68 angstroms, 283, 266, 273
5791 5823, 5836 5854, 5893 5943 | -1.42 angstroms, 278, 291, 255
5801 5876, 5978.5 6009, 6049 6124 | -0.14 angstroms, 288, 282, 276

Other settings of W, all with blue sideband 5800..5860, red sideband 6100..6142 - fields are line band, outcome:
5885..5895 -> 1.3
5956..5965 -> 0.2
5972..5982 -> 0.8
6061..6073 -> -0.3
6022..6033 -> 0.7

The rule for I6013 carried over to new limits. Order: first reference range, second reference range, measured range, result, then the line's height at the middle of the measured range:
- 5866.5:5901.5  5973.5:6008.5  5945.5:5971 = -0.03 mag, 274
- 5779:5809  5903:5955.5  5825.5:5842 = -0.12 mag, 265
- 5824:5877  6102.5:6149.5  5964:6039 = 0.01 mag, 277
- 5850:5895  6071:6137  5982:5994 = -0.06 mag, 273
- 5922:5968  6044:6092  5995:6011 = -0.03 mag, 275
